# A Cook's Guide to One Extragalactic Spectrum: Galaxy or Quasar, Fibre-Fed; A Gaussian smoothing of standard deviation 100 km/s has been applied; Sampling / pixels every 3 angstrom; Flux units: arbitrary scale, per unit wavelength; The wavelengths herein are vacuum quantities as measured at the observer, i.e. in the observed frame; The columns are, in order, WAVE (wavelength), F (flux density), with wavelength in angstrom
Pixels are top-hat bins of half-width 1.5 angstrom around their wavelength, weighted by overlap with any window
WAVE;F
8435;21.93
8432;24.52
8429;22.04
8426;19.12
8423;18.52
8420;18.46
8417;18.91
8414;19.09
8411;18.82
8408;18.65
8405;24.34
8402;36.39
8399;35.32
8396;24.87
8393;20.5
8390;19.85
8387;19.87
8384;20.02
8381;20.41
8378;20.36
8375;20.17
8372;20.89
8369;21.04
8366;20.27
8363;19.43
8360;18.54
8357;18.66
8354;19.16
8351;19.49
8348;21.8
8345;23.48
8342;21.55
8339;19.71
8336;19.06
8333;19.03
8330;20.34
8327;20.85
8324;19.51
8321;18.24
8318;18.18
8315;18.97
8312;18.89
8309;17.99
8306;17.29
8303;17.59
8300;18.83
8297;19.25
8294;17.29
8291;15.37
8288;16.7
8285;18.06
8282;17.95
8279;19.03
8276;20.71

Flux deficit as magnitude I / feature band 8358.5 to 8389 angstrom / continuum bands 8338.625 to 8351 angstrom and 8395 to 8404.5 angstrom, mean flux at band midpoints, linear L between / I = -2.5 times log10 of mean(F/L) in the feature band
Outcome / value 0.31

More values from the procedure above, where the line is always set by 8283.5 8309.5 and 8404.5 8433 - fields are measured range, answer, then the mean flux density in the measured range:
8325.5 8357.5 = -0.10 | 20.3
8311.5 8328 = -0.06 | 19.1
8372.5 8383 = -0.06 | 20.4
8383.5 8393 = -0.03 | 20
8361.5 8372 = -0.07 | 20.3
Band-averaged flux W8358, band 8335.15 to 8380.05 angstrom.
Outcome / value 20.3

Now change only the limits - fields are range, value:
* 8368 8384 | 20.5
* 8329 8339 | 19.5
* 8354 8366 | 19.1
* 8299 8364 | 19.4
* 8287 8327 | 18.1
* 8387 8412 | 24.7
